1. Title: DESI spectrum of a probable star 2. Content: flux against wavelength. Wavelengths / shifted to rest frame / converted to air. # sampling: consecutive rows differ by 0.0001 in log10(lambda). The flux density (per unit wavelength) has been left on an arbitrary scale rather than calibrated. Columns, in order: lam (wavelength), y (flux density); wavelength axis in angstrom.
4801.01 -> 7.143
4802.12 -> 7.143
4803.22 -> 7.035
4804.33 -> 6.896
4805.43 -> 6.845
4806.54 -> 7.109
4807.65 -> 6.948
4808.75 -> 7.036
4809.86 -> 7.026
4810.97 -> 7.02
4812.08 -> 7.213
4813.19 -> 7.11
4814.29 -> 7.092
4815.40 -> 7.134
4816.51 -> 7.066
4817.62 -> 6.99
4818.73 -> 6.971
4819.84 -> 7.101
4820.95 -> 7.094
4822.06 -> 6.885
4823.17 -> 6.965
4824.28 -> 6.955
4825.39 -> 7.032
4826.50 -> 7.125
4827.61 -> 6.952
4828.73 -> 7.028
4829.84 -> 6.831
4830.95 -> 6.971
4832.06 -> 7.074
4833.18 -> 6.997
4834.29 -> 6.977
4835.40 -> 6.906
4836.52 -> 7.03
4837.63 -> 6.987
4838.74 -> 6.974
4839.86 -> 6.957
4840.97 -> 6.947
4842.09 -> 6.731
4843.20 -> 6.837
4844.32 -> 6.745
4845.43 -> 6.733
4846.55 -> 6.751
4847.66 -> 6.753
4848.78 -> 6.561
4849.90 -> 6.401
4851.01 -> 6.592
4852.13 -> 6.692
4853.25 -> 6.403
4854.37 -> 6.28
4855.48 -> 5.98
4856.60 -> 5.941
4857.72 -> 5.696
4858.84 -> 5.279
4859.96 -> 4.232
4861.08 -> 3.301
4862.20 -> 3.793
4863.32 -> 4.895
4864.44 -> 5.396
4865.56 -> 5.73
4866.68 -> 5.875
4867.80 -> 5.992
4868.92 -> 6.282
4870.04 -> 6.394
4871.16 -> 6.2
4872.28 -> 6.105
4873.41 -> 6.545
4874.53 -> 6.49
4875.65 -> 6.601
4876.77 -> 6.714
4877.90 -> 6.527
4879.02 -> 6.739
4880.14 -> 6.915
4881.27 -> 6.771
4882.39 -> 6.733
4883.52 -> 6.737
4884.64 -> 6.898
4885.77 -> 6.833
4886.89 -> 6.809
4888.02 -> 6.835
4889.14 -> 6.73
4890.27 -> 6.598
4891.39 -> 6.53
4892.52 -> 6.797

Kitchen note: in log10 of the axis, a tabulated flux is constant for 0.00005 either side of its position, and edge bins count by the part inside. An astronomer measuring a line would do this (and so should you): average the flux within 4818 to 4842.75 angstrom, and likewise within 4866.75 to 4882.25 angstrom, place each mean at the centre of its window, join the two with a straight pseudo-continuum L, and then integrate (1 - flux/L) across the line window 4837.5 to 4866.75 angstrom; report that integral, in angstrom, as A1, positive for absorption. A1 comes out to 3.0 angstrom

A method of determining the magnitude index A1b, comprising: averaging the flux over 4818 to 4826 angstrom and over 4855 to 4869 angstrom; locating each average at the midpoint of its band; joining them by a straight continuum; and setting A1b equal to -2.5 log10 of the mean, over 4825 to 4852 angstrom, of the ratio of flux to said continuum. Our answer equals -0.101 mag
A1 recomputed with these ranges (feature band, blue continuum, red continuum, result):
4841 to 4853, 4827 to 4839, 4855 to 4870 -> -0.99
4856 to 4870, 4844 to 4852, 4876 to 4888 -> 3.04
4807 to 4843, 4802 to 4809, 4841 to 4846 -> -0.61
